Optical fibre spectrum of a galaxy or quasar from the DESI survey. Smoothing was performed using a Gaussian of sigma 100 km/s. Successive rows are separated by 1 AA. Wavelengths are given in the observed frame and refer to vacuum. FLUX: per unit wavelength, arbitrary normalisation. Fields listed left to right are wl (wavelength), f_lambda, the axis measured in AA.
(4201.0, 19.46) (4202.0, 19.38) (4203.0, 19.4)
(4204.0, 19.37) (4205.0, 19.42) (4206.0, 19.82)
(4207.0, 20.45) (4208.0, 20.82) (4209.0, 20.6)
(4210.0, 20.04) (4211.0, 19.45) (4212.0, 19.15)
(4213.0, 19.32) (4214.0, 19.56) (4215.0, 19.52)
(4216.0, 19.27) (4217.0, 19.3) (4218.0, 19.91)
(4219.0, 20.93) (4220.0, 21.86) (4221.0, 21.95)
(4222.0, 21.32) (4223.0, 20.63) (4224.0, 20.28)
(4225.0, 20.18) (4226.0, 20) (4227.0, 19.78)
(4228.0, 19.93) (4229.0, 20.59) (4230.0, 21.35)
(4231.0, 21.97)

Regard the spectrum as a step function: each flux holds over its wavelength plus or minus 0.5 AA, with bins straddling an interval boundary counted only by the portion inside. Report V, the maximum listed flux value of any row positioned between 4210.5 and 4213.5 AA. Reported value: 19.45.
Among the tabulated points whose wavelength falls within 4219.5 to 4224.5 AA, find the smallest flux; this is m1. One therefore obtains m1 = 20.28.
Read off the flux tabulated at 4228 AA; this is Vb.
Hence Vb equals 19.93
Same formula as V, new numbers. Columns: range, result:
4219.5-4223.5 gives 21.95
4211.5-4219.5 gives 20.93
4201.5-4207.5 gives 20.45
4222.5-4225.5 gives 20.63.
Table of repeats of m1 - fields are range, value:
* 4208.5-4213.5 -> 19.15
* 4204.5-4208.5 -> 19.42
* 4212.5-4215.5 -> 19.32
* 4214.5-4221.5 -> 19.27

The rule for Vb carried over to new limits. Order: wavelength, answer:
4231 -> 21.97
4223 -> 20.63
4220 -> 21.86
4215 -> 19.52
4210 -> 20.04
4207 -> 20.45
